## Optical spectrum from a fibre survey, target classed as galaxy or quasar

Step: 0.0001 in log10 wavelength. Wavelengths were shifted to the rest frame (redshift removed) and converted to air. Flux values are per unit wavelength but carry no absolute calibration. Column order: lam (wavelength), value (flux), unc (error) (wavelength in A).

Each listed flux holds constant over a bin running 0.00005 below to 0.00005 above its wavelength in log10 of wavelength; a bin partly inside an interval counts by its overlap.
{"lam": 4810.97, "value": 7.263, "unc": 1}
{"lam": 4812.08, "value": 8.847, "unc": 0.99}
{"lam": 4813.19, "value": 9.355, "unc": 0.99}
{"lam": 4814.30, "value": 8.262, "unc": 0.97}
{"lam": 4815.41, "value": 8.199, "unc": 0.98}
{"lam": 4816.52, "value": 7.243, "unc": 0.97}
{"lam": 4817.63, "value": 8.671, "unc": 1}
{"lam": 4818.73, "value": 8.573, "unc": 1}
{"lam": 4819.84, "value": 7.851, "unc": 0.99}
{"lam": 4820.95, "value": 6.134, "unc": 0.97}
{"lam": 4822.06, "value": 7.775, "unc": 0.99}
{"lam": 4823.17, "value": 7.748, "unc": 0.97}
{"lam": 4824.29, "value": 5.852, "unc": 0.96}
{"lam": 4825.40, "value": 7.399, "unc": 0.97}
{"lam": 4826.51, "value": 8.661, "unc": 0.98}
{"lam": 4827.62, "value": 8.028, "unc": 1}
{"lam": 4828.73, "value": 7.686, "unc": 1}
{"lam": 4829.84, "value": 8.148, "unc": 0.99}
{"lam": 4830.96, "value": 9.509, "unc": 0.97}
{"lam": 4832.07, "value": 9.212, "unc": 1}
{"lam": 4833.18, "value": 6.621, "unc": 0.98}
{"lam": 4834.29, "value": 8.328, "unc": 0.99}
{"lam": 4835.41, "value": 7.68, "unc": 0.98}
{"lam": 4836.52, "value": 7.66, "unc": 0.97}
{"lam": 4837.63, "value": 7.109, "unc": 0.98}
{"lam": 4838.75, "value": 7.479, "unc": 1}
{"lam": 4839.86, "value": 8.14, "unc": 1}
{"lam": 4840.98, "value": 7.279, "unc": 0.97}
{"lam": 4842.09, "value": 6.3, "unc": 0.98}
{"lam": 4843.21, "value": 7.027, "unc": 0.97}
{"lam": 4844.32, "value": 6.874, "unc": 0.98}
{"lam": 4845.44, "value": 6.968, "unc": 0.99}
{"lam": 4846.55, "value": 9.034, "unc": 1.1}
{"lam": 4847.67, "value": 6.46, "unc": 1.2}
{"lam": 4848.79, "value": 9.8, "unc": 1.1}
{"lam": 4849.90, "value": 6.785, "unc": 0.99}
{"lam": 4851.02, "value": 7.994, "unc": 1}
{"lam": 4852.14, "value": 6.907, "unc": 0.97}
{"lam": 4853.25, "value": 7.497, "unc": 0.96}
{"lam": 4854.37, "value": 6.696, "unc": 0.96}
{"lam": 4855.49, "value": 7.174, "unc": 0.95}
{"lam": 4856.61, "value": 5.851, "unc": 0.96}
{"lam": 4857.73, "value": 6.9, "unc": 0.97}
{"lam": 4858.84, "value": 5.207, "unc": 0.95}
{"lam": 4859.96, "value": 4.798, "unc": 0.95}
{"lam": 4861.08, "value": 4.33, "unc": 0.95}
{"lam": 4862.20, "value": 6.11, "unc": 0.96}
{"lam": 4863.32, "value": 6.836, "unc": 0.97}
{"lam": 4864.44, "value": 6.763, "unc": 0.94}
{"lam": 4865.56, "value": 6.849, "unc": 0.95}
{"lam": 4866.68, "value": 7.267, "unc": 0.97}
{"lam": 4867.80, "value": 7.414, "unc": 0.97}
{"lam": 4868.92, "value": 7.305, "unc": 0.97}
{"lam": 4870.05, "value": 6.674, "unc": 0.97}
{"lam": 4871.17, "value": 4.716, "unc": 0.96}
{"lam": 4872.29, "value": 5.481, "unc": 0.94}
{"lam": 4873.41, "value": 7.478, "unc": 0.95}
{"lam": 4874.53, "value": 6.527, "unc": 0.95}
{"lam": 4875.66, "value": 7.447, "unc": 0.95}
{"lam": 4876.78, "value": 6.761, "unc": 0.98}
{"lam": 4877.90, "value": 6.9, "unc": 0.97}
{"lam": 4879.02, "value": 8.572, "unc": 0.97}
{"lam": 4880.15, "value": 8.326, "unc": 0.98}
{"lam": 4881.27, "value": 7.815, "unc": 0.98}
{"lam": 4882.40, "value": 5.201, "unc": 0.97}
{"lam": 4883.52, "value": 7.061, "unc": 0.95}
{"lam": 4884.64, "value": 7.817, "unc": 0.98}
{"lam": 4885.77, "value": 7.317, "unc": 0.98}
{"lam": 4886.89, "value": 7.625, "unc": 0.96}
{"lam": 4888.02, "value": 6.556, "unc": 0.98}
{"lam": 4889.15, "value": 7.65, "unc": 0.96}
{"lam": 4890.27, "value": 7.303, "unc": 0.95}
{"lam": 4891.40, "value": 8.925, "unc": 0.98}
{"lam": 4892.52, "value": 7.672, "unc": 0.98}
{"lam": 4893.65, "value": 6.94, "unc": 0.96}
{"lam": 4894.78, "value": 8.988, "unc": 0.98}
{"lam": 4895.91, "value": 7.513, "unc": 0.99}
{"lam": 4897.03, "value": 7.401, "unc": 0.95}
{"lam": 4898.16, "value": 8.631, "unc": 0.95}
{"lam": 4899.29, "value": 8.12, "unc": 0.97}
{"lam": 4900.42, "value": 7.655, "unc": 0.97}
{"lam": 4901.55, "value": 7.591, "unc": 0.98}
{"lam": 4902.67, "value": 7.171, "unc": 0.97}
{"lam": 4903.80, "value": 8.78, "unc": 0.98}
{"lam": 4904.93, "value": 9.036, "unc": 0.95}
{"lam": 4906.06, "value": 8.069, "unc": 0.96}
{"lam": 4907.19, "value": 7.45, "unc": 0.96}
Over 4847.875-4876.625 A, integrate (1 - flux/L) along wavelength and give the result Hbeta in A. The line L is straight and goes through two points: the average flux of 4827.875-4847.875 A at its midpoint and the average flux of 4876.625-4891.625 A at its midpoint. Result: 3.3 A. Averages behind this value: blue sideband 7.67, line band 6.67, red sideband 7.4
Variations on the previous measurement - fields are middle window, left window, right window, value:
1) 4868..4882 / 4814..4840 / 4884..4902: 1.4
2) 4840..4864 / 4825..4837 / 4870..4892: 2.7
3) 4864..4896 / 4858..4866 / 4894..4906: -1.4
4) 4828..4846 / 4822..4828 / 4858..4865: -1.8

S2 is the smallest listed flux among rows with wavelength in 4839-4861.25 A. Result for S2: 4.33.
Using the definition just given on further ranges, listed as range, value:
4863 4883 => 4.716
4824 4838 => 5.852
